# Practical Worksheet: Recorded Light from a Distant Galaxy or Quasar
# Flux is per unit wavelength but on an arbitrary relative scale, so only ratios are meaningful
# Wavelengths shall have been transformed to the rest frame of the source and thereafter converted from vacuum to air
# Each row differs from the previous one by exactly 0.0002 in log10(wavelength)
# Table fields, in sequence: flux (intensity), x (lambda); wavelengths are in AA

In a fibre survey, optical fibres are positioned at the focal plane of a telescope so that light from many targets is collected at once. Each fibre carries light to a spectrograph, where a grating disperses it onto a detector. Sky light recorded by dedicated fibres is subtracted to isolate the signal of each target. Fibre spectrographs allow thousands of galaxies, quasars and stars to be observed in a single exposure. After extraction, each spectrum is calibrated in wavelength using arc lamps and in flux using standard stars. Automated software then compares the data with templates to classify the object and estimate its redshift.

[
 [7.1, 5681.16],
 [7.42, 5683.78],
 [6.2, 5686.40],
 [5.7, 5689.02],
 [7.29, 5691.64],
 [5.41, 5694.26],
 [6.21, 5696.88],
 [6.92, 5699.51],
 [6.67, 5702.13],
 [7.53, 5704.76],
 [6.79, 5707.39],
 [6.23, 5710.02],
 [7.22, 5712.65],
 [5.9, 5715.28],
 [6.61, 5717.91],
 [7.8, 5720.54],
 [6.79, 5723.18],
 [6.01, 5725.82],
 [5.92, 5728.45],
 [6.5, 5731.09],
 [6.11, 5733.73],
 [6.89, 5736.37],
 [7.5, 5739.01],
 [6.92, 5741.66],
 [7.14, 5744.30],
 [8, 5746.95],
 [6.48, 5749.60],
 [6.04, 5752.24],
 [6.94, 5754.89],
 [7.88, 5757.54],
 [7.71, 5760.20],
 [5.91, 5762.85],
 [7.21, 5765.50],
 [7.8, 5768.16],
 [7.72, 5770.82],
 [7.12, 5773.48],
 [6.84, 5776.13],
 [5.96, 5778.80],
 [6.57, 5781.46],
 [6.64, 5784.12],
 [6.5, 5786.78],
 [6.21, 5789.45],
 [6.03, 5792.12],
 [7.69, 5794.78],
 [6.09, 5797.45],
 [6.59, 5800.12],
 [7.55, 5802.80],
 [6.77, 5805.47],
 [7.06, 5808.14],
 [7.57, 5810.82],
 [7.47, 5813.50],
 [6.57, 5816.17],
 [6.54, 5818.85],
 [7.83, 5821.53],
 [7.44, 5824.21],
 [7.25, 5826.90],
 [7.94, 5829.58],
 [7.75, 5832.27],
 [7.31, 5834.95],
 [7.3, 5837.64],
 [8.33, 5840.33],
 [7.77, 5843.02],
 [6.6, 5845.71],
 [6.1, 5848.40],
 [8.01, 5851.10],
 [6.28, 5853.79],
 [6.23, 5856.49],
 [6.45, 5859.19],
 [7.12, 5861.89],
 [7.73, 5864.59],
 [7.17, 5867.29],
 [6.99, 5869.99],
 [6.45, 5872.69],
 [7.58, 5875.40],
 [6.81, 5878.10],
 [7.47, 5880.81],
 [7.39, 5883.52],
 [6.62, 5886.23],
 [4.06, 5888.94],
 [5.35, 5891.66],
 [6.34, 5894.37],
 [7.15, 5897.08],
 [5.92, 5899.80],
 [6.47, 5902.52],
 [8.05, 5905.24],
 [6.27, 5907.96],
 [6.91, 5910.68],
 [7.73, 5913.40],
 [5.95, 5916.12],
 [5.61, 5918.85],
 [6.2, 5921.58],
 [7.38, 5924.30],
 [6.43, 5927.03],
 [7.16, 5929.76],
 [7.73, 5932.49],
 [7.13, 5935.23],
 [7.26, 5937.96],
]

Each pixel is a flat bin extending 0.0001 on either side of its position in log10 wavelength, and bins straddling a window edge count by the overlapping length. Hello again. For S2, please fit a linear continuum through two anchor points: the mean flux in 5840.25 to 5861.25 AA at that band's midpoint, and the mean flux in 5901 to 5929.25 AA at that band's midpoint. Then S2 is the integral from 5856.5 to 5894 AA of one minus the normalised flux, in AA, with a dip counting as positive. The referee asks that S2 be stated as 0.8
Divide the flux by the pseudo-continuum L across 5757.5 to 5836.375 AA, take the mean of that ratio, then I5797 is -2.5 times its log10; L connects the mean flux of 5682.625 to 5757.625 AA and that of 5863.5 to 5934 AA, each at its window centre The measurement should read -0.05 mag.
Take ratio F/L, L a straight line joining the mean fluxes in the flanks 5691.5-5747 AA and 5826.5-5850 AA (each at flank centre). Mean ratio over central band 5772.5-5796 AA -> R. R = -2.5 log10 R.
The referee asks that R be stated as 0.074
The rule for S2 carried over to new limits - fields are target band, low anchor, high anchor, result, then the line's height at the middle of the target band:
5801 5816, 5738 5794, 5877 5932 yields -0.9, 6.81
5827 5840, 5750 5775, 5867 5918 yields -1.4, 6.86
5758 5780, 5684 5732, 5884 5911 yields -2.0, 6.48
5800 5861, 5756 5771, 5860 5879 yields 0.2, 7.19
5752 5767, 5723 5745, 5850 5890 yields -0.8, 6.66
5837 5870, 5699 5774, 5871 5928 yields -2.0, 6.67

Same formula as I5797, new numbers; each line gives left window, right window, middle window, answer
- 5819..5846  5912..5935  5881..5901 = 0.142 mag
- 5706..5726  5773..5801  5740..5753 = -0.052 mag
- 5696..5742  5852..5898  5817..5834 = -0.116 mag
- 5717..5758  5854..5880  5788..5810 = 0.018 mag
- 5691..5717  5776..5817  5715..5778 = -0.039 mag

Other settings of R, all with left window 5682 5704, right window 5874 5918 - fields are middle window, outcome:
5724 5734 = 0.06 mag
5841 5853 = -0.09 mag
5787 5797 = 0.00 mag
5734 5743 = -0.07 mag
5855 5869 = -0.05 mag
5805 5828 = -0.10 mag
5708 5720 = -0.01 mag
